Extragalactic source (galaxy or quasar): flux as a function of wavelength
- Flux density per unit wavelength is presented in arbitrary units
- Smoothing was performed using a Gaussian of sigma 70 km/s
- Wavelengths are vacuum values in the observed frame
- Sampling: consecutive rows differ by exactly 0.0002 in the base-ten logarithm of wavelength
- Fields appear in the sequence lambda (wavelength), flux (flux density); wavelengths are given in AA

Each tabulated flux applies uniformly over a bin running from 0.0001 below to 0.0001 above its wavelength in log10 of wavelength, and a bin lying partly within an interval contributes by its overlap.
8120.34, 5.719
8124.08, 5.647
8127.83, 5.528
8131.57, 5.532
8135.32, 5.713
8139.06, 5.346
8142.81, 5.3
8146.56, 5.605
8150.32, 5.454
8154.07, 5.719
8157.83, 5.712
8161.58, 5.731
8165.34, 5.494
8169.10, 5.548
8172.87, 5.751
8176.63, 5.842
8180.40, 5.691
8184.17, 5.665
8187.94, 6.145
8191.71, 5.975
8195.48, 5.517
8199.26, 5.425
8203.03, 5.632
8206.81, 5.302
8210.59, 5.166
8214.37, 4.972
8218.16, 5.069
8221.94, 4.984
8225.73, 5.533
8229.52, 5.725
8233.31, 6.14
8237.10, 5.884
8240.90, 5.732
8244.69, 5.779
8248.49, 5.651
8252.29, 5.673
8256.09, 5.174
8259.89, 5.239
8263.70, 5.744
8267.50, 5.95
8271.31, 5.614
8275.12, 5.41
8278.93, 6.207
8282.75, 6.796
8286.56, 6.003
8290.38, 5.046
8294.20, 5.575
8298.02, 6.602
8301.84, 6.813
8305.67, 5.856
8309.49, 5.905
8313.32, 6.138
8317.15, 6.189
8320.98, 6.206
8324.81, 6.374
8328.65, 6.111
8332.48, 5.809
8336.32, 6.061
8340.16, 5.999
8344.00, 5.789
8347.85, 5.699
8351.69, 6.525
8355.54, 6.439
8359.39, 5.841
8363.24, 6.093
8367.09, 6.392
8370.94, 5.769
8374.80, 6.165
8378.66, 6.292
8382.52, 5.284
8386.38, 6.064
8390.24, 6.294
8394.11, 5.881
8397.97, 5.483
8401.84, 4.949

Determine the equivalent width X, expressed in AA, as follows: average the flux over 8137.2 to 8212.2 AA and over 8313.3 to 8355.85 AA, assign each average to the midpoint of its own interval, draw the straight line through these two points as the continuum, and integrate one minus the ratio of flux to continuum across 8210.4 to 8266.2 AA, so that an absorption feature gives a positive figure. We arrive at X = 2.77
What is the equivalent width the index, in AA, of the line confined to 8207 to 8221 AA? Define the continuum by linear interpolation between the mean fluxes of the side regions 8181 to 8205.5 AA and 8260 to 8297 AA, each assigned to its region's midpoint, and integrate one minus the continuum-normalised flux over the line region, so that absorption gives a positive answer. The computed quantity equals 1.6 AA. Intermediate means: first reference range 5.72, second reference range 5.81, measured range 5.09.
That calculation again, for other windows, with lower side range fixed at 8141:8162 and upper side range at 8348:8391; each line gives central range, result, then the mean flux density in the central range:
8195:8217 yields 1.50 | 5.31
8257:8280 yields 0.77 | 5.65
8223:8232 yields 0.24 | 5.6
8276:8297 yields -0.14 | 5.93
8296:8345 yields -1.46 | 6.15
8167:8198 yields -0.59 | 5.76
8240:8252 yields 0.17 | 5.71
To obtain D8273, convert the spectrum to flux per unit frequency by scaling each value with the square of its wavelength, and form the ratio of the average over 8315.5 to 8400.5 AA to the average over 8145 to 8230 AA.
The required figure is 1.13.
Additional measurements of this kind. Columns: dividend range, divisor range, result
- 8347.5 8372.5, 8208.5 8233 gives 1.20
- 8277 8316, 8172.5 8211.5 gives 1.11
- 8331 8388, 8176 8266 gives 1.12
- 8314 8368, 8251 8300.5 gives 1.07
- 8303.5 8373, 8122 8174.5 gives 1.14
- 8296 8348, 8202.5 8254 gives 1.14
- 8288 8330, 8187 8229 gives 1.15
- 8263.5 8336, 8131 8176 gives 1.12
